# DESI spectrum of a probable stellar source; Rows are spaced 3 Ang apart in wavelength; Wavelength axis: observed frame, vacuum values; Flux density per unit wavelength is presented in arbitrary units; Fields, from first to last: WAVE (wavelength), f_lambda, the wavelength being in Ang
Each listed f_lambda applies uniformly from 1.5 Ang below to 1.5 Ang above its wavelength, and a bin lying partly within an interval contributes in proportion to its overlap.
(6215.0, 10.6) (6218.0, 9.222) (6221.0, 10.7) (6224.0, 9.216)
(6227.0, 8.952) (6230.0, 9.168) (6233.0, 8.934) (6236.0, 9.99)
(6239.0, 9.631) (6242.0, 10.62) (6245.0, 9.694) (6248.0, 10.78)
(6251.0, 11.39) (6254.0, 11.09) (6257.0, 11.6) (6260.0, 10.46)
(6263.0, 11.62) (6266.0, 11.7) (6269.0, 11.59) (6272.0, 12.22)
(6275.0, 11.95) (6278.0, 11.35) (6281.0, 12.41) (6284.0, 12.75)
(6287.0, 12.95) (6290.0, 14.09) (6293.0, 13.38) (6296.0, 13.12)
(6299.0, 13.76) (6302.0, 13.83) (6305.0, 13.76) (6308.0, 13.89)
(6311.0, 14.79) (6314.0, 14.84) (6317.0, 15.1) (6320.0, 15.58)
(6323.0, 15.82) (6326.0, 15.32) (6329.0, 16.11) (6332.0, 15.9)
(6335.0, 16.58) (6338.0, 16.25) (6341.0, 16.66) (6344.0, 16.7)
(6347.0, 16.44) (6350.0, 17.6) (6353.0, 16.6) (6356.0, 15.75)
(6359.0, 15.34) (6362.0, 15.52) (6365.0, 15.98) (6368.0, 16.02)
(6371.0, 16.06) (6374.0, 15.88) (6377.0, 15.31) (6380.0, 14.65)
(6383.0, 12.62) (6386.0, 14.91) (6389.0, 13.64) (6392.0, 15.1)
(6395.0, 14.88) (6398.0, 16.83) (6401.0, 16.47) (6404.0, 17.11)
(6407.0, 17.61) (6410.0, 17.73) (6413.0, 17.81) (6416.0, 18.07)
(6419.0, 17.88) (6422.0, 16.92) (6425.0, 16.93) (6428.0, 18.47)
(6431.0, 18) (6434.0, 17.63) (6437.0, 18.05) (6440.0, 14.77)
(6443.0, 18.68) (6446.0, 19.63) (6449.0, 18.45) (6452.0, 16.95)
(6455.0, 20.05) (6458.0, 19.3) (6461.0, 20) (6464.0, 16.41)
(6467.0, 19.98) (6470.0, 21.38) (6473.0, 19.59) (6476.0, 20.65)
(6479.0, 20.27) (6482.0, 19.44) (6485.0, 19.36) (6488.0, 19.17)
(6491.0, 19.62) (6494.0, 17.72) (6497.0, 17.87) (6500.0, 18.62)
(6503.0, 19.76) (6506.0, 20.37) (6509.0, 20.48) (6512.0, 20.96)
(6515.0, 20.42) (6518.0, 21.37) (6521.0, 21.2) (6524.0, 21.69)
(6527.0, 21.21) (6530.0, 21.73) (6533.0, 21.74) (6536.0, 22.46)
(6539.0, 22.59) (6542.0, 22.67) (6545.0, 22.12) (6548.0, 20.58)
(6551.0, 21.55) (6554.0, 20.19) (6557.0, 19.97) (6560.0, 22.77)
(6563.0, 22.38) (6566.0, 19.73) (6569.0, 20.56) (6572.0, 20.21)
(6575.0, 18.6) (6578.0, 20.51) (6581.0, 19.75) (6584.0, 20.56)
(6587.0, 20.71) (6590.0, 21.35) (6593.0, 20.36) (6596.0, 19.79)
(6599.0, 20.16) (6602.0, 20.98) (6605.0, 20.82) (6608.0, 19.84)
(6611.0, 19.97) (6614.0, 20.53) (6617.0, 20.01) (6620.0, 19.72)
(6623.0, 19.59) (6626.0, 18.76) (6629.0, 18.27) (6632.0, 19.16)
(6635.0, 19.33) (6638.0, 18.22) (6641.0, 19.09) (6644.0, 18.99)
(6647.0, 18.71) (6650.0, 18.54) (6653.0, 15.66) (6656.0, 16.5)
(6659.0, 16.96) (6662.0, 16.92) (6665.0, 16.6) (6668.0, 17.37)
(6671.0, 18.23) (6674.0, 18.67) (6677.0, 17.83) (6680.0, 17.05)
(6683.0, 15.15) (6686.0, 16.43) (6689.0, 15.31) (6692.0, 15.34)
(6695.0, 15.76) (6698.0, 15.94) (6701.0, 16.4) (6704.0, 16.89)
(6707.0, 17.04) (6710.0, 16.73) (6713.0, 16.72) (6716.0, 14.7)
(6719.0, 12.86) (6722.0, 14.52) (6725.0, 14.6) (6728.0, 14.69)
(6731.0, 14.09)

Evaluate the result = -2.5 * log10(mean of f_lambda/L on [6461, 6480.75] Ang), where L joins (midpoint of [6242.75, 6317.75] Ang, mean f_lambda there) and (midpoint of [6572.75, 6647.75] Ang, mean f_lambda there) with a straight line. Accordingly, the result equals -0.181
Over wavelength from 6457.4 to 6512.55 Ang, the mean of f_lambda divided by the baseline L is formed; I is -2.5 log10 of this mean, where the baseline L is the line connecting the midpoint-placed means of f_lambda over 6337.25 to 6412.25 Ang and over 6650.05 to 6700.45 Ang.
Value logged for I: -0.202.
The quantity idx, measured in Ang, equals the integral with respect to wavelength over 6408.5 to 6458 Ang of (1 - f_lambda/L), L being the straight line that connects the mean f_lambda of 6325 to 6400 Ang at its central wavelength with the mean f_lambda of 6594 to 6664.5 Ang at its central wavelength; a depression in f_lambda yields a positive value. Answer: -4.0 Ang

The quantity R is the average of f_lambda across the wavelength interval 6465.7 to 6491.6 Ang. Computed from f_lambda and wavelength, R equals 20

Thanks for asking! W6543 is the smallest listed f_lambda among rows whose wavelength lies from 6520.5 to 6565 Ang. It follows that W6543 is 19.97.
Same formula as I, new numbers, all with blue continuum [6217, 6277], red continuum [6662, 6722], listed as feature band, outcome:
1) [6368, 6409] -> -0.244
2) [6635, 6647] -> -0.199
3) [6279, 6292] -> -0.176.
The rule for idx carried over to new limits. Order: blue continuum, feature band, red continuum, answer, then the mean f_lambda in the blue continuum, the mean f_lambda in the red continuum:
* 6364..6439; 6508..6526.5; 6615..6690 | -4.26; 16.4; 17.9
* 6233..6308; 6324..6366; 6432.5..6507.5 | -4.88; 11.9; 18.9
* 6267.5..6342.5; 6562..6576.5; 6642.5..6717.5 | -3.79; 14.2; 16.8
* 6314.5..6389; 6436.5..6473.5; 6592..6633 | -2.85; 15.7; 19.9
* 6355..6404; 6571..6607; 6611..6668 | -4.99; 15.4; 18.4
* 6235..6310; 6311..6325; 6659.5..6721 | -3.12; 12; 16.4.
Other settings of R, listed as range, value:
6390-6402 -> 15.7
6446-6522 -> 19.6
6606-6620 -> 20.1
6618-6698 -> 17.6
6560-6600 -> 20.5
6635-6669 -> 17.7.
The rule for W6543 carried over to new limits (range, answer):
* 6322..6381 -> 14.65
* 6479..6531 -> 17.72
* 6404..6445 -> 14.77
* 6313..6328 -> 14.84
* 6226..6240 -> 8.934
